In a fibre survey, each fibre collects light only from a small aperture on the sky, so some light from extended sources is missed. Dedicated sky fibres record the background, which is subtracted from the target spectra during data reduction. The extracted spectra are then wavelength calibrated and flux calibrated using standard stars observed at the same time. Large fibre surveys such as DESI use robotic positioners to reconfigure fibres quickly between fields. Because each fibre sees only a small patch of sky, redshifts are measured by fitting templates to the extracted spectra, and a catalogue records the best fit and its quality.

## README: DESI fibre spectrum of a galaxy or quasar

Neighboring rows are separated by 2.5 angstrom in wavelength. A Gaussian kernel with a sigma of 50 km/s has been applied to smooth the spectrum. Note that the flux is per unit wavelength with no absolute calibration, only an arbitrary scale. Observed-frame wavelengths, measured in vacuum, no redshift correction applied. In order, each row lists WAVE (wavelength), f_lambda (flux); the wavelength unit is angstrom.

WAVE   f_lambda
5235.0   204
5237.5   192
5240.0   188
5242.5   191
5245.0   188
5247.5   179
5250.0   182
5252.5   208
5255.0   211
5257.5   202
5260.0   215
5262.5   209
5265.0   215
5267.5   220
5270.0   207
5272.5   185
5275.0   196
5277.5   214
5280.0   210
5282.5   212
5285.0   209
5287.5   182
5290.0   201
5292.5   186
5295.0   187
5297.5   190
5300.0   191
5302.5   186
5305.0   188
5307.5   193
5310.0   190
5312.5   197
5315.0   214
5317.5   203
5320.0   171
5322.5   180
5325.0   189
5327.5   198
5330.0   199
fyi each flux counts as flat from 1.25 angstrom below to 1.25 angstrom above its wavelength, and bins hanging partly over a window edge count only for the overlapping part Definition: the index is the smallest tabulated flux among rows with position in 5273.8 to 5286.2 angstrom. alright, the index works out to 196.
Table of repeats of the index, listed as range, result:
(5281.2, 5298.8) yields 182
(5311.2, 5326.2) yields 171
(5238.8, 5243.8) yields 188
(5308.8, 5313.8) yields 190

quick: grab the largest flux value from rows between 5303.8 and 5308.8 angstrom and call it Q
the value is 193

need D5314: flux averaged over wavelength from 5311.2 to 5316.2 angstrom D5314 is 205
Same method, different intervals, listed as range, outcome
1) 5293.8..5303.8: 189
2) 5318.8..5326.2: 180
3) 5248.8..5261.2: 204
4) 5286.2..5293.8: 190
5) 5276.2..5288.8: 205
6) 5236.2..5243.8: 190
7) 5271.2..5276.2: 191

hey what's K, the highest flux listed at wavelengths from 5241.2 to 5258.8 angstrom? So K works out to 211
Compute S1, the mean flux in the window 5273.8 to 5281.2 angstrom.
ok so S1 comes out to 207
